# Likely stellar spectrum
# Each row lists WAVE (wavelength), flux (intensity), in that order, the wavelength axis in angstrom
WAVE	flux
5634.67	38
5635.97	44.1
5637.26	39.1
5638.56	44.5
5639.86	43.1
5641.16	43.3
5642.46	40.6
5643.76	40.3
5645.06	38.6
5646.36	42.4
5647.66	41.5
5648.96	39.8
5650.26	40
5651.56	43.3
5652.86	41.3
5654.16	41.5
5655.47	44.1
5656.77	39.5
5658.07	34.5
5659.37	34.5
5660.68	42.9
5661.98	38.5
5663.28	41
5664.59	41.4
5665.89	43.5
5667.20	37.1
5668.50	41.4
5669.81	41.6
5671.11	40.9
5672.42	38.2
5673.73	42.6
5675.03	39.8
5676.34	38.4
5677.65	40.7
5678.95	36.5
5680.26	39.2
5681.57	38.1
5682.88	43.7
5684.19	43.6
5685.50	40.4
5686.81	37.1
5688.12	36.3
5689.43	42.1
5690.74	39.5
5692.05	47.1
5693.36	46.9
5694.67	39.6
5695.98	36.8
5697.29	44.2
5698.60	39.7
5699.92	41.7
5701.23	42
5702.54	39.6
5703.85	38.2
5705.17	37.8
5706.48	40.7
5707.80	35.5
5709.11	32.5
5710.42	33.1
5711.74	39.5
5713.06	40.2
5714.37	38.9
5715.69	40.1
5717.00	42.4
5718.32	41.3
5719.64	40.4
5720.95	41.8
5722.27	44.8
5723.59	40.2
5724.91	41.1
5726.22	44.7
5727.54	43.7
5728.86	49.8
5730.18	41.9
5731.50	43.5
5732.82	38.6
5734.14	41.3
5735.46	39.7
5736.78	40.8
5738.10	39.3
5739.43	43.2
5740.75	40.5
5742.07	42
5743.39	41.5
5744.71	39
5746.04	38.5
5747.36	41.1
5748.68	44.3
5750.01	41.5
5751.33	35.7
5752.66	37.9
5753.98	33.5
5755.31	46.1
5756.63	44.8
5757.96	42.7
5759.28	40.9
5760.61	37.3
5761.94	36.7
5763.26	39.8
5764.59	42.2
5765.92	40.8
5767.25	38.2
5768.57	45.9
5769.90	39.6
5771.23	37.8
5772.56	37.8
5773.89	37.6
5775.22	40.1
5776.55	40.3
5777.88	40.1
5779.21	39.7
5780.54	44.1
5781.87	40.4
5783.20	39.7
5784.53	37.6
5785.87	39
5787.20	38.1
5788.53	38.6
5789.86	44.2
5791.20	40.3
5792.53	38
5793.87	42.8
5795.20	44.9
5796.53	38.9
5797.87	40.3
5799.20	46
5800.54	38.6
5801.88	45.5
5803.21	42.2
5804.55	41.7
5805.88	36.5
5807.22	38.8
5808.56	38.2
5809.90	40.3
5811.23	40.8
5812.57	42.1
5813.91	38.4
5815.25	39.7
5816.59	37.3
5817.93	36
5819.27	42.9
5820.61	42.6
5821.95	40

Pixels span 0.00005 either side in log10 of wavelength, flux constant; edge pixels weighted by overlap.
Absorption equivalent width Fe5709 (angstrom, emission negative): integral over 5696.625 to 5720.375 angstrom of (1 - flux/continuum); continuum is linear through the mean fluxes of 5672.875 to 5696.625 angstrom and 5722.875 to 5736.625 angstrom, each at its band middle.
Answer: 1.23 angstrom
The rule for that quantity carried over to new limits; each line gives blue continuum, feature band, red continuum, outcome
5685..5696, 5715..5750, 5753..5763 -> -1.10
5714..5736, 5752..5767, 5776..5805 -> 0.47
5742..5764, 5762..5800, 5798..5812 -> 0.13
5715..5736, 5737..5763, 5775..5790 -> 0.59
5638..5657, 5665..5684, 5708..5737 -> 0.51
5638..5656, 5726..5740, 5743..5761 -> -0.59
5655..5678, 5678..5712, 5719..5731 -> 1.51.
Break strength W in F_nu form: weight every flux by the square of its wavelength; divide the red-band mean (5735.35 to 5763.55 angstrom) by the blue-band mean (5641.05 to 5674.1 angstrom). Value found 1.03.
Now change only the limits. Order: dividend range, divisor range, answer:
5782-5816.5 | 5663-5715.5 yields 1.05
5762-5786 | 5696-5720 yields 1.04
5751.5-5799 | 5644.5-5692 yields 1.04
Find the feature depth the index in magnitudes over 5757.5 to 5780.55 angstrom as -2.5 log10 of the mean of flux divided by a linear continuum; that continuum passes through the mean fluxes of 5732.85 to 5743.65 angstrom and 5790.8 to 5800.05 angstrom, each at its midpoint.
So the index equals 0.03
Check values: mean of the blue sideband 40.9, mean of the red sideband 41.6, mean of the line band 40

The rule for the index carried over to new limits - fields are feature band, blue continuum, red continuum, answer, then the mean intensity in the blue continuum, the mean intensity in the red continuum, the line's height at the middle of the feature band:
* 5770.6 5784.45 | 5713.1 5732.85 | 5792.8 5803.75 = 0.07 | 42.3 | 42.2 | 42.3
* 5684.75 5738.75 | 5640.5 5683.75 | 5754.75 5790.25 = -0.01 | 40.3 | 40.3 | 40.3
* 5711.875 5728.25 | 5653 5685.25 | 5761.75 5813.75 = -0.04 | 40.1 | 40.4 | 40.2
